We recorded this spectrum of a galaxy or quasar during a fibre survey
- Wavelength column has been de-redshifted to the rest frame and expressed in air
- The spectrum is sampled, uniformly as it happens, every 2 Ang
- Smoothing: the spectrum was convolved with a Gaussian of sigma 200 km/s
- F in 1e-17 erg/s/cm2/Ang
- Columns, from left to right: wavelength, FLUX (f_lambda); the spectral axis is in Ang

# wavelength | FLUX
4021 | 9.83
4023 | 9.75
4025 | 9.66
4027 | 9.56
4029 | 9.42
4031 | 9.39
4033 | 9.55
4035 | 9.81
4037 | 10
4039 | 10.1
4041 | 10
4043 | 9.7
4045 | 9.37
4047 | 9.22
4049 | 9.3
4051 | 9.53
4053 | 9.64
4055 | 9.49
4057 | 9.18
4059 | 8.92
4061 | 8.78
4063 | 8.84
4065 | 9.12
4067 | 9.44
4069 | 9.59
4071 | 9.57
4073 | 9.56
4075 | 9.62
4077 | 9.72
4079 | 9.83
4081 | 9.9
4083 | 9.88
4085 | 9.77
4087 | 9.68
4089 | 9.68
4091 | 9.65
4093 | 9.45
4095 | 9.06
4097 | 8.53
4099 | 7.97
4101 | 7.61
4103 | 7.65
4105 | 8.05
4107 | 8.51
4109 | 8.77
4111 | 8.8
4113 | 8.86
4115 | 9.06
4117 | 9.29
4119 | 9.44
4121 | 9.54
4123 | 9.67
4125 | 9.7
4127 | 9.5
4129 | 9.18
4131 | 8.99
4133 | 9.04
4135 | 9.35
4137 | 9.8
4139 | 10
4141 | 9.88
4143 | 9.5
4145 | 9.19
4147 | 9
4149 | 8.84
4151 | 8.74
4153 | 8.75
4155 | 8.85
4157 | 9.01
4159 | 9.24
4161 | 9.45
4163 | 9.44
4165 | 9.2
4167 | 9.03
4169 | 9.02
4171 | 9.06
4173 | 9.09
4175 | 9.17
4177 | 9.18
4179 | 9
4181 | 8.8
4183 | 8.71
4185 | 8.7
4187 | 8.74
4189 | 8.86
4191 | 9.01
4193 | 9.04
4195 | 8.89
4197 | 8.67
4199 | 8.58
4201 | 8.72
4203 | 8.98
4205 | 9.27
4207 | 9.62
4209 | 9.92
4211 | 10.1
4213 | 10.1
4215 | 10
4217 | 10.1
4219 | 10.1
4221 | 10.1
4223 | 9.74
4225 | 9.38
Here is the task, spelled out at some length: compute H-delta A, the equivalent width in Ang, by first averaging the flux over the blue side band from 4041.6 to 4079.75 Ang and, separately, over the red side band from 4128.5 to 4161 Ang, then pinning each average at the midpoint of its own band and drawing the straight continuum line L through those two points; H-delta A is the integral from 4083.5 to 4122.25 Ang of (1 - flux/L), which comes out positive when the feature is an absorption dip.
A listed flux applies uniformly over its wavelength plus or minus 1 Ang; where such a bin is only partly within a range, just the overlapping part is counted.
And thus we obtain 1.6 Ang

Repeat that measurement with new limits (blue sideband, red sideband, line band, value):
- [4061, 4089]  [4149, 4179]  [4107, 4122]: 0.4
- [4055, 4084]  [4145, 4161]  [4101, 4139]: 0.4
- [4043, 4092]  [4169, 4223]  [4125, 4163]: 0.4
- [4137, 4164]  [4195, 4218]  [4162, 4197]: 1.3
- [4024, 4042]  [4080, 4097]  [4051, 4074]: 0.8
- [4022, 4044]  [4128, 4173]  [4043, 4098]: 0.8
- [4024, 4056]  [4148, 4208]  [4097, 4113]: 1.8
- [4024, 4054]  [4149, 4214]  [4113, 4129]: -0.2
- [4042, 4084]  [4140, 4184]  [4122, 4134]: -0.2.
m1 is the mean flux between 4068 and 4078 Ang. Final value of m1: 9.61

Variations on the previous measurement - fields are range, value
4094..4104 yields 8.16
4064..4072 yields 9.43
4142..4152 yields 9.05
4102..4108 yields 8.07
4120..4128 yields 9.6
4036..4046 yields 9.83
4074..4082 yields 9.77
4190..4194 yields 9.02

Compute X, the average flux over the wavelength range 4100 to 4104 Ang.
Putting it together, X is 7.63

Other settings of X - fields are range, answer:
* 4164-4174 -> 9.08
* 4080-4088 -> 9.81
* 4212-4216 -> 10.1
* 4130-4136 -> 9.13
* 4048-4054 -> 9.49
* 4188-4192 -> 8.93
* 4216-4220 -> 10.1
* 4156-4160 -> 9.12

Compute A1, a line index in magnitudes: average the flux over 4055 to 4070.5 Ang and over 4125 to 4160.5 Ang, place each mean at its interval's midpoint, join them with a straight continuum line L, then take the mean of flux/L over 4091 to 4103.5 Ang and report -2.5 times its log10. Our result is 0.084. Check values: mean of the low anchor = 9.16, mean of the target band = 8.51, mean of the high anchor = 9.24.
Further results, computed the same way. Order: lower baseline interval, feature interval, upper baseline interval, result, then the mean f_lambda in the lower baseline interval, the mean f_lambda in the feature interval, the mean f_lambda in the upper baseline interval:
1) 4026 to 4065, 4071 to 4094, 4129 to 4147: -0.03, 9.45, 9.7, 9.43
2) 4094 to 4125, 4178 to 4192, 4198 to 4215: 0.06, 8.75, 8.83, 9.45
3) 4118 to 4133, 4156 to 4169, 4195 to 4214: 0.02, 9.41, 9.21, 9.31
